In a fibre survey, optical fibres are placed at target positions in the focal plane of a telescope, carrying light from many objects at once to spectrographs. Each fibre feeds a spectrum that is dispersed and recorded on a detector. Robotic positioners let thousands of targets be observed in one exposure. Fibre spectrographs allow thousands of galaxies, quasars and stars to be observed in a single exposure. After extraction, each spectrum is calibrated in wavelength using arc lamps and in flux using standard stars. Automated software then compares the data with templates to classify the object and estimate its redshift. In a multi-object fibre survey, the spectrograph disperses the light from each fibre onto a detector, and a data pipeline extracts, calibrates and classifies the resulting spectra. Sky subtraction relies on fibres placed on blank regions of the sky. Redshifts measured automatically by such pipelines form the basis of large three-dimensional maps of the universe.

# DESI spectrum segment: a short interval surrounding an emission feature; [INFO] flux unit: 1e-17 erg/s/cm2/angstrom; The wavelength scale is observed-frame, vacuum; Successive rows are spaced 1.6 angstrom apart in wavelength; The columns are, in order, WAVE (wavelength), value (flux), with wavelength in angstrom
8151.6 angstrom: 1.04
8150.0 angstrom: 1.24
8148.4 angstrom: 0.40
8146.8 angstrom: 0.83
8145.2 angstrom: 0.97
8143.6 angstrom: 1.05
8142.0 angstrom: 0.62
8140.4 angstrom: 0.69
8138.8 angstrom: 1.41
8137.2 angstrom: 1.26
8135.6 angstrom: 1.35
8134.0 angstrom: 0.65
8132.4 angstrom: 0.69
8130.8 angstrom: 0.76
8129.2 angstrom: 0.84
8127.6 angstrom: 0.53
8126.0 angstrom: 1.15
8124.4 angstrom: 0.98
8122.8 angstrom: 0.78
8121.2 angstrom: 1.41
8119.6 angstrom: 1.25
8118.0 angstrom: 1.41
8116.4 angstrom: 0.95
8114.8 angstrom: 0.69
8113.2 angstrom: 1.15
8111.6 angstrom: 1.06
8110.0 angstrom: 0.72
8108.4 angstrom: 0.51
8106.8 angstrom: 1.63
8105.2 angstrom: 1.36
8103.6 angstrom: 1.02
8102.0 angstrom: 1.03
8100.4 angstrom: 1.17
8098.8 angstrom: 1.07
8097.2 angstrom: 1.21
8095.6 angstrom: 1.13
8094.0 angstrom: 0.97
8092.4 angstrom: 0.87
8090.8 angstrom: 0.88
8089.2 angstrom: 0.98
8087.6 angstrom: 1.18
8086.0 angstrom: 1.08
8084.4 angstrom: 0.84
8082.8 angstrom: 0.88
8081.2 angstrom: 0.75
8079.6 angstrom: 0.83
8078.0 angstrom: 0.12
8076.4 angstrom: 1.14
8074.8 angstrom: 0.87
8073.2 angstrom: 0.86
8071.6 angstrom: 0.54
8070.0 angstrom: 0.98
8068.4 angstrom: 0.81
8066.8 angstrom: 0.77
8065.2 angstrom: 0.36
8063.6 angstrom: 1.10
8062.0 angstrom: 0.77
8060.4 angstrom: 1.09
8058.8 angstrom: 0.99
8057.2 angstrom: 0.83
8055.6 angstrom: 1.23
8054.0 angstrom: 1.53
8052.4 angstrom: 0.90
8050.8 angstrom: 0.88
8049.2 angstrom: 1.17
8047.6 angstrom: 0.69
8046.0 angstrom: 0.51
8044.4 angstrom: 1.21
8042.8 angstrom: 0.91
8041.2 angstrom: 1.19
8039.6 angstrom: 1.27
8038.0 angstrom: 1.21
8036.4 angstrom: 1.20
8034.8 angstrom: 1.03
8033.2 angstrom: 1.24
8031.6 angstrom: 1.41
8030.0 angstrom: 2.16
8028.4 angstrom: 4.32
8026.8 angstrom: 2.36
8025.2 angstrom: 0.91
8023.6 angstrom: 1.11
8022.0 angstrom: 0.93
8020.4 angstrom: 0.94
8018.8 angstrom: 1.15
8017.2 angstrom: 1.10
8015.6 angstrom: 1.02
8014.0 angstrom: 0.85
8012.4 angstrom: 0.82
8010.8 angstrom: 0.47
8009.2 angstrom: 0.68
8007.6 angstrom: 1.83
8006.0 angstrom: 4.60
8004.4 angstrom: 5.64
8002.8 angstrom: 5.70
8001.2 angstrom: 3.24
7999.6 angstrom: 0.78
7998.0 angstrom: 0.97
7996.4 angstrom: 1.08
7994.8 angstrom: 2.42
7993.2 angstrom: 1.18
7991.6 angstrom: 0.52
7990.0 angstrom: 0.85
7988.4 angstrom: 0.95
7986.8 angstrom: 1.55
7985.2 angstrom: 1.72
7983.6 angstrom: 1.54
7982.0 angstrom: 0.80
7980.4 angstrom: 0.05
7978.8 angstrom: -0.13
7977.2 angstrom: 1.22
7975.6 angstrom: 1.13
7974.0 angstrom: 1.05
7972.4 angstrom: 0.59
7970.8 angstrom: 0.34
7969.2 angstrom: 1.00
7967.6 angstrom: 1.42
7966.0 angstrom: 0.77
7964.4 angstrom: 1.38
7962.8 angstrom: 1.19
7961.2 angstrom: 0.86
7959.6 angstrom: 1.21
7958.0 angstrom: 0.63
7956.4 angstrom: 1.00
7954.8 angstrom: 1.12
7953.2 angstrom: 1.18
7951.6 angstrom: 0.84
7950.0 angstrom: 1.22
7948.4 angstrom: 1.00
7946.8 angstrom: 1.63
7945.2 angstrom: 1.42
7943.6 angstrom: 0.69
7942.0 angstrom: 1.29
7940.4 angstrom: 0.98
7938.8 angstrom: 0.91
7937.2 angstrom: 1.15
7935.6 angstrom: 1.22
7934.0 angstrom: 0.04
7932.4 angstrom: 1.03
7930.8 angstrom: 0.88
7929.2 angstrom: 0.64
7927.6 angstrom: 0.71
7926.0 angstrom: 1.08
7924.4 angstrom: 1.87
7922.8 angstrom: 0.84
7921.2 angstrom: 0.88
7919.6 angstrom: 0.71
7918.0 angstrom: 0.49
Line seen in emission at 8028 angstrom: [N II]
